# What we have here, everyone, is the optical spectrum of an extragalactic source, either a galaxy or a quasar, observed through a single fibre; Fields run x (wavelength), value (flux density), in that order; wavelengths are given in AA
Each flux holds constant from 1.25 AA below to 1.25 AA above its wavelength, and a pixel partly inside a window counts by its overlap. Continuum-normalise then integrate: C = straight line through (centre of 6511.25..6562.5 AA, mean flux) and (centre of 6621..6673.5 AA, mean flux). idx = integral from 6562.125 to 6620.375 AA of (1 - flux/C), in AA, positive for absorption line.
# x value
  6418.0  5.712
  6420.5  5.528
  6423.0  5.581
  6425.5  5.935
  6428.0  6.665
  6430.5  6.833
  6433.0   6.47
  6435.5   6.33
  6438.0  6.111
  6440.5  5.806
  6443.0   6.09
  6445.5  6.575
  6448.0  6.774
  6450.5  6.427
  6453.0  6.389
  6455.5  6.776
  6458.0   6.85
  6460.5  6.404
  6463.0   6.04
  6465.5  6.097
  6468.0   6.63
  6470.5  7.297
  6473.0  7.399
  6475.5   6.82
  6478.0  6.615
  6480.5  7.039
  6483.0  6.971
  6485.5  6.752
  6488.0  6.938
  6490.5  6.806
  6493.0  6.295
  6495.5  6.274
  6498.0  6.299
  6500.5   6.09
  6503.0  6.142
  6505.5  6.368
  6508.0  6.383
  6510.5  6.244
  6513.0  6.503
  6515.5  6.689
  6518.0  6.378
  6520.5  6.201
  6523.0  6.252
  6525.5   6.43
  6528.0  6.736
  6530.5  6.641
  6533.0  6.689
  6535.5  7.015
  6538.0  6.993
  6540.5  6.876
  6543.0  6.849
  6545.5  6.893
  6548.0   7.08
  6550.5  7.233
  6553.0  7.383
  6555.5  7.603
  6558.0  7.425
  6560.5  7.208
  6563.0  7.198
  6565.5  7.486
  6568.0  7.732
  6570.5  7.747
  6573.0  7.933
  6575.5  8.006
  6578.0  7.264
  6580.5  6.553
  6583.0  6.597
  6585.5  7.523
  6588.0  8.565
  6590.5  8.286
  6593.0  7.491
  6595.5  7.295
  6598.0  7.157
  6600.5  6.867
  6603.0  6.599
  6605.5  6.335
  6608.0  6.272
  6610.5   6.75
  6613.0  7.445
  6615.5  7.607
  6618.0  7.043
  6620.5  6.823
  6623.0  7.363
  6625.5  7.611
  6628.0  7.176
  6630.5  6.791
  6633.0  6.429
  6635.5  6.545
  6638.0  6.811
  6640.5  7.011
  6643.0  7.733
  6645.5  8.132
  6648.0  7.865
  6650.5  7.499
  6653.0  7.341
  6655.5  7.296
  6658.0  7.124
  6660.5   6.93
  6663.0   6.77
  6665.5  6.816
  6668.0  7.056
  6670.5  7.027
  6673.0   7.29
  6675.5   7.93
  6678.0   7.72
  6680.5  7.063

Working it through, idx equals -2.3 AA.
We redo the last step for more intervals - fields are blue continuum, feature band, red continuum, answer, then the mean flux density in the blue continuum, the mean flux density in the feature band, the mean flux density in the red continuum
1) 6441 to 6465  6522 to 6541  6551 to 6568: 1.2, 6.45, 6.7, 7.4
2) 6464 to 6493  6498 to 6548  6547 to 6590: 4.1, 6.82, 6.55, 7.46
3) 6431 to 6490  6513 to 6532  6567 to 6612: 1.2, 6.6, 6.48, 7.27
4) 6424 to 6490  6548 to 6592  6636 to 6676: -3.4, 6.58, 7.5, 7.26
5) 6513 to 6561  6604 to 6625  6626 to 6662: 0.4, 6.86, 6.97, 7.2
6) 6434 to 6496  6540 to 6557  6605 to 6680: -0.7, 6.58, 7.15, 7.16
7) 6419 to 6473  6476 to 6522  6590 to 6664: 0.7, 6.38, 6.5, 7.14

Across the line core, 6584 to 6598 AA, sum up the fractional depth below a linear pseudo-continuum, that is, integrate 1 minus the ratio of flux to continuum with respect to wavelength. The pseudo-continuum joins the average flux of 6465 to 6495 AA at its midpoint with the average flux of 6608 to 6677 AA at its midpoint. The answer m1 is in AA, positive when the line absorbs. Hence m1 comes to -1.4 AA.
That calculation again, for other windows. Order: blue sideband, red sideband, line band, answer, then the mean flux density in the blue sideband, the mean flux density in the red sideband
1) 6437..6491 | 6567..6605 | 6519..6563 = 1.3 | 6.62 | 7.42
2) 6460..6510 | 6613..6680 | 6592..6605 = 0.0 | 6.58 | 7.22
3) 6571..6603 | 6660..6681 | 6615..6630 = 0.2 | 7.43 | 7.19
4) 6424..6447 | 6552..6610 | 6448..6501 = -0.5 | 6.31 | 7.32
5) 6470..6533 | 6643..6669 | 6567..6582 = -1.3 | 6.58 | 7.31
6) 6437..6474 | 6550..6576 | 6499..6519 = 1.9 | 6.51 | 7.54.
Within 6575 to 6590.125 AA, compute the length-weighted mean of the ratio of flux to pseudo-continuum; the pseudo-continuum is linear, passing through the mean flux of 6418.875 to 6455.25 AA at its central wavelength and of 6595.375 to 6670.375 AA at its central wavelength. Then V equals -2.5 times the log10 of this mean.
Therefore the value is -0.09 mag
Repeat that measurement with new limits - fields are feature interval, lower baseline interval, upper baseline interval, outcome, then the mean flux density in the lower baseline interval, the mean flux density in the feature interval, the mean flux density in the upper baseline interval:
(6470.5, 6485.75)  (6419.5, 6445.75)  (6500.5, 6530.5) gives -0.11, 6.17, 6.97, 6.39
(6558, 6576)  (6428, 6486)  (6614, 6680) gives -0.09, 6.59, 7.59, 7.22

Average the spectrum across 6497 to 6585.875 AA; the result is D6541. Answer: 6.9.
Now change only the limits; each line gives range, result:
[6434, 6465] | 6.37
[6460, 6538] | 6.57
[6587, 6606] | 7.35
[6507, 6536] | 6.5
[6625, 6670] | 7.15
